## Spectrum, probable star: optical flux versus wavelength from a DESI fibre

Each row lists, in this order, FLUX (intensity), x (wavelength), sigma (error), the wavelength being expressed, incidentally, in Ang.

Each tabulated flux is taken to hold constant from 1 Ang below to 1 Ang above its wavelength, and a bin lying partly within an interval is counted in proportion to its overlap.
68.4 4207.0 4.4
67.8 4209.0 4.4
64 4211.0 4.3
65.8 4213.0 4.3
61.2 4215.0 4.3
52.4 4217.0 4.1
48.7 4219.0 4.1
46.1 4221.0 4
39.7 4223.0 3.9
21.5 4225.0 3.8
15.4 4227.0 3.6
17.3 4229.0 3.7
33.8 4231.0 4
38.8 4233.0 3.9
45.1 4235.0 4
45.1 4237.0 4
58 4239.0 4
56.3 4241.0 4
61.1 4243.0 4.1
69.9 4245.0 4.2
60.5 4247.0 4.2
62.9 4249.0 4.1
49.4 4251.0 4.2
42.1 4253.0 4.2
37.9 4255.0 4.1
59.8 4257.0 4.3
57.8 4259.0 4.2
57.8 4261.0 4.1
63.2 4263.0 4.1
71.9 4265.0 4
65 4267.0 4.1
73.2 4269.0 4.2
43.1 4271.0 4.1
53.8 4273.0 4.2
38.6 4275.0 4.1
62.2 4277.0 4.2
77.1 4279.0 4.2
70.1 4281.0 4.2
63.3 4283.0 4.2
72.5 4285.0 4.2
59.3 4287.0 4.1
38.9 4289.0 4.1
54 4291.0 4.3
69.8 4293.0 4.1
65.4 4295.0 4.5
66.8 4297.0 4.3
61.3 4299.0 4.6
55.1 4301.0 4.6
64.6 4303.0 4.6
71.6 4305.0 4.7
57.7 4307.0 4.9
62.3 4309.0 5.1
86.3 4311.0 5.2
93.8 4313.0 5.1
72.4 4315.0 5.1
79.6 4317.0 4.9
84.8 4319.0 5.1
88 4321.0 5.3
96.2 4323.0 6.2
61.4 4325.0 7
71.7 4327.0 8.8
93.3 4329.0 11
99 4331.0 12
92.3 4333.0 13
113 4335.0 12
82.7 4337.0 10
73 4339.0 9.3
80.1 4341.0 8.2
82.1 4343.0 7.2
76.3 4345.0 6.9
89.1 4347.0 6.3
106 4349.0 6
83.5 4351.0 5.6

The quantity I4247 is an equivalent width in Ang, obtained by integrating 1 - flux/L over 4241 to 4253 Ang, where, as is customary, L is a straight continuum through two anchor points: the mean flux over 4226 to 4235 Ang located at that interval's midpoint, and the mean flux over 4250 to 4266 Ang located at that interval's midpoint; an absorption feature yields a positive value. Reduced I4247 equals -4.11 Ang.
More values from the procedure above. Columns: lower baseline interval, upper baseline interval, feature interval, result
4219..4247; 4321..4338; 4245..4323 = 3.1 Ang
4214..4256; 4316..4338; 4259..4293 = 1.9 Ang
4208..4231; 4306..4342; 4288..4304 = 2.9 Ang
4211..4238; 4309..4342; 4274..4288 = 0.5 Ang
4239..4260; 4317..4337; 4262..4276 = 1.2 Ang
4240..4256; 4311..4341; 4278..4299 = 2.1 Ang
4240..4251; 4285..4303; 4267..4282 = 0.1 Ang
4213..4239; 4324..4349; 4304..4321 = -0.2 Ang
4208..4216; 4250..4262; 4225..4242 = 5.8 Ang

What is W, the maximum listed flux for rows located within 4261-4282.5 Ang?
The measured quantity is 77.1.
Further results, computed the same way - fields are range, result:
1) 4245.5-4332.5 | 99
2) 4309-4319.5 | 93.8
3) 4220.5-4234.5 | 46.1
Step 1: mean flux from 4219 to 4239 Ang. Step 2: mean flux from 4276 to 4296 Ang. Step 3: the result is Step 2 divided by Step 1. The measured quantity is 1.78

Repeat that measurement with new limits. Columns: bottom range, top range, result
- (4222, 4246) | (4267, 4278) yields 1.32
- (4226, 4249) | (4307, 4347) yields 1.79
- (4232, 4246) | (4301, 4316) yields 1.34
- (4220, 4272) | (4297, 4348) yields 1.59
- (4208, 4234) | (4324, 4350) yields 1.96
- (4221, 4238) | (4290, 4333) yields 2.26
